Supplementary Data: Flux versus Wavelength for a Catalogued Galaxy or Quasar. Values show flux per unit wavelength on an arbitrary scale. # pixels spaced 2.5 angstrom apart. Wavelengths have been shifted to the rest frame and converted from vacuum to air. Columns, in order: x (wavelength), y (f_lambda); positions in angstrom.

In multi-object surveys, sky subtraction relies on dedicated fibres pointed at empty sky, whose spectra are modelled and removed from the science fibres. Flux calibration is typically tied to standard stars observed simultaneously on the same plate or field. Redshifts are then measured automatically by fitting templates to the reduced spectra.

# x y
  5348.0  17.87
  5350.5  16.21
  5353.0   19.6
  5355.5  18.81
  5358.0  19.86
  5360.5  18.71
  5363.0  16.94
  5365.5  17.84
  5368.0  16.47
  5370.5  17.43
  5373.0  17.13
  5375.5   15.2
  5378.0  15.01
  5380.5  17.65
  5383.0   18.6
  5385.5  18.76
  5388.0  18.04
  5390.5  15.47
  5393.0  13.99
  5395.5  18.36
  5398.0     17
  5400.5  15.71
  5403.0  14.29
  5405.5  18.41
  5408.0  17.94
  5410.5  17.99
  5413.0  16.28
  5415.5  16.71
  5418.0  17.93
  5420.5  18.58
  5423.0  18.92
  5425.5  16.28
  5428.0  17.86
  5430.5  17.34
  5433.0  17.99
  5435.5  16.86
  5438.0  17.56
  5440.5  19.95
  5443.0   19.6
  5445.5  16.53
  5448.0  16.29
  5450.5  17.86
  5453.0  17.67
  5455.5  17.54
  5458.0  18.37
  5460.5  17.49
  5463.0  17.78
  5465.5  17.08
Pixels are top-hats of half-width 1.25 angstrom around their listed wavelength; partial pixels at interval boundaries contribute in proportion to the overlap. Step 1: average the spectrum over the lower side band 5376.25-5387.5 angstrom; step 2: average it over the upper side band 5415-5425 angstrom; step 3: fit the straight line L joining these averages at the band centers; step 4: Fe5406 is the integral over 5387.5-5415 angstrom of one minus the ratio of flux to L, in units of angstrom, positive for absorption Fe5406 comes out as 1.7 angstrom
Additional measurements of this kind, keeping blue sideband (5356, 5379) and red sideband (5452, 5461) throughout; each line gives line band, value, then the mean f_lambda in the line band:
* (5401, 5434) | 0.3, 17.4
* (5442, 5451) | 0.1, 17.5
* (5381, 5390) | -0.4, 18.1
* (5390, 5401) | 0.8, 16.2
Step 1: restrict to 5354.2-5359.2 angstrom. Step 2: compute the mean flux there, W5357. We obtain 19.3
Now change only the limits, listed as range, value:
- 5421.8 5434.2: 17.7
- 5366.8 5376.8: 16.6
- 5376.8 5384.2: 17.1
